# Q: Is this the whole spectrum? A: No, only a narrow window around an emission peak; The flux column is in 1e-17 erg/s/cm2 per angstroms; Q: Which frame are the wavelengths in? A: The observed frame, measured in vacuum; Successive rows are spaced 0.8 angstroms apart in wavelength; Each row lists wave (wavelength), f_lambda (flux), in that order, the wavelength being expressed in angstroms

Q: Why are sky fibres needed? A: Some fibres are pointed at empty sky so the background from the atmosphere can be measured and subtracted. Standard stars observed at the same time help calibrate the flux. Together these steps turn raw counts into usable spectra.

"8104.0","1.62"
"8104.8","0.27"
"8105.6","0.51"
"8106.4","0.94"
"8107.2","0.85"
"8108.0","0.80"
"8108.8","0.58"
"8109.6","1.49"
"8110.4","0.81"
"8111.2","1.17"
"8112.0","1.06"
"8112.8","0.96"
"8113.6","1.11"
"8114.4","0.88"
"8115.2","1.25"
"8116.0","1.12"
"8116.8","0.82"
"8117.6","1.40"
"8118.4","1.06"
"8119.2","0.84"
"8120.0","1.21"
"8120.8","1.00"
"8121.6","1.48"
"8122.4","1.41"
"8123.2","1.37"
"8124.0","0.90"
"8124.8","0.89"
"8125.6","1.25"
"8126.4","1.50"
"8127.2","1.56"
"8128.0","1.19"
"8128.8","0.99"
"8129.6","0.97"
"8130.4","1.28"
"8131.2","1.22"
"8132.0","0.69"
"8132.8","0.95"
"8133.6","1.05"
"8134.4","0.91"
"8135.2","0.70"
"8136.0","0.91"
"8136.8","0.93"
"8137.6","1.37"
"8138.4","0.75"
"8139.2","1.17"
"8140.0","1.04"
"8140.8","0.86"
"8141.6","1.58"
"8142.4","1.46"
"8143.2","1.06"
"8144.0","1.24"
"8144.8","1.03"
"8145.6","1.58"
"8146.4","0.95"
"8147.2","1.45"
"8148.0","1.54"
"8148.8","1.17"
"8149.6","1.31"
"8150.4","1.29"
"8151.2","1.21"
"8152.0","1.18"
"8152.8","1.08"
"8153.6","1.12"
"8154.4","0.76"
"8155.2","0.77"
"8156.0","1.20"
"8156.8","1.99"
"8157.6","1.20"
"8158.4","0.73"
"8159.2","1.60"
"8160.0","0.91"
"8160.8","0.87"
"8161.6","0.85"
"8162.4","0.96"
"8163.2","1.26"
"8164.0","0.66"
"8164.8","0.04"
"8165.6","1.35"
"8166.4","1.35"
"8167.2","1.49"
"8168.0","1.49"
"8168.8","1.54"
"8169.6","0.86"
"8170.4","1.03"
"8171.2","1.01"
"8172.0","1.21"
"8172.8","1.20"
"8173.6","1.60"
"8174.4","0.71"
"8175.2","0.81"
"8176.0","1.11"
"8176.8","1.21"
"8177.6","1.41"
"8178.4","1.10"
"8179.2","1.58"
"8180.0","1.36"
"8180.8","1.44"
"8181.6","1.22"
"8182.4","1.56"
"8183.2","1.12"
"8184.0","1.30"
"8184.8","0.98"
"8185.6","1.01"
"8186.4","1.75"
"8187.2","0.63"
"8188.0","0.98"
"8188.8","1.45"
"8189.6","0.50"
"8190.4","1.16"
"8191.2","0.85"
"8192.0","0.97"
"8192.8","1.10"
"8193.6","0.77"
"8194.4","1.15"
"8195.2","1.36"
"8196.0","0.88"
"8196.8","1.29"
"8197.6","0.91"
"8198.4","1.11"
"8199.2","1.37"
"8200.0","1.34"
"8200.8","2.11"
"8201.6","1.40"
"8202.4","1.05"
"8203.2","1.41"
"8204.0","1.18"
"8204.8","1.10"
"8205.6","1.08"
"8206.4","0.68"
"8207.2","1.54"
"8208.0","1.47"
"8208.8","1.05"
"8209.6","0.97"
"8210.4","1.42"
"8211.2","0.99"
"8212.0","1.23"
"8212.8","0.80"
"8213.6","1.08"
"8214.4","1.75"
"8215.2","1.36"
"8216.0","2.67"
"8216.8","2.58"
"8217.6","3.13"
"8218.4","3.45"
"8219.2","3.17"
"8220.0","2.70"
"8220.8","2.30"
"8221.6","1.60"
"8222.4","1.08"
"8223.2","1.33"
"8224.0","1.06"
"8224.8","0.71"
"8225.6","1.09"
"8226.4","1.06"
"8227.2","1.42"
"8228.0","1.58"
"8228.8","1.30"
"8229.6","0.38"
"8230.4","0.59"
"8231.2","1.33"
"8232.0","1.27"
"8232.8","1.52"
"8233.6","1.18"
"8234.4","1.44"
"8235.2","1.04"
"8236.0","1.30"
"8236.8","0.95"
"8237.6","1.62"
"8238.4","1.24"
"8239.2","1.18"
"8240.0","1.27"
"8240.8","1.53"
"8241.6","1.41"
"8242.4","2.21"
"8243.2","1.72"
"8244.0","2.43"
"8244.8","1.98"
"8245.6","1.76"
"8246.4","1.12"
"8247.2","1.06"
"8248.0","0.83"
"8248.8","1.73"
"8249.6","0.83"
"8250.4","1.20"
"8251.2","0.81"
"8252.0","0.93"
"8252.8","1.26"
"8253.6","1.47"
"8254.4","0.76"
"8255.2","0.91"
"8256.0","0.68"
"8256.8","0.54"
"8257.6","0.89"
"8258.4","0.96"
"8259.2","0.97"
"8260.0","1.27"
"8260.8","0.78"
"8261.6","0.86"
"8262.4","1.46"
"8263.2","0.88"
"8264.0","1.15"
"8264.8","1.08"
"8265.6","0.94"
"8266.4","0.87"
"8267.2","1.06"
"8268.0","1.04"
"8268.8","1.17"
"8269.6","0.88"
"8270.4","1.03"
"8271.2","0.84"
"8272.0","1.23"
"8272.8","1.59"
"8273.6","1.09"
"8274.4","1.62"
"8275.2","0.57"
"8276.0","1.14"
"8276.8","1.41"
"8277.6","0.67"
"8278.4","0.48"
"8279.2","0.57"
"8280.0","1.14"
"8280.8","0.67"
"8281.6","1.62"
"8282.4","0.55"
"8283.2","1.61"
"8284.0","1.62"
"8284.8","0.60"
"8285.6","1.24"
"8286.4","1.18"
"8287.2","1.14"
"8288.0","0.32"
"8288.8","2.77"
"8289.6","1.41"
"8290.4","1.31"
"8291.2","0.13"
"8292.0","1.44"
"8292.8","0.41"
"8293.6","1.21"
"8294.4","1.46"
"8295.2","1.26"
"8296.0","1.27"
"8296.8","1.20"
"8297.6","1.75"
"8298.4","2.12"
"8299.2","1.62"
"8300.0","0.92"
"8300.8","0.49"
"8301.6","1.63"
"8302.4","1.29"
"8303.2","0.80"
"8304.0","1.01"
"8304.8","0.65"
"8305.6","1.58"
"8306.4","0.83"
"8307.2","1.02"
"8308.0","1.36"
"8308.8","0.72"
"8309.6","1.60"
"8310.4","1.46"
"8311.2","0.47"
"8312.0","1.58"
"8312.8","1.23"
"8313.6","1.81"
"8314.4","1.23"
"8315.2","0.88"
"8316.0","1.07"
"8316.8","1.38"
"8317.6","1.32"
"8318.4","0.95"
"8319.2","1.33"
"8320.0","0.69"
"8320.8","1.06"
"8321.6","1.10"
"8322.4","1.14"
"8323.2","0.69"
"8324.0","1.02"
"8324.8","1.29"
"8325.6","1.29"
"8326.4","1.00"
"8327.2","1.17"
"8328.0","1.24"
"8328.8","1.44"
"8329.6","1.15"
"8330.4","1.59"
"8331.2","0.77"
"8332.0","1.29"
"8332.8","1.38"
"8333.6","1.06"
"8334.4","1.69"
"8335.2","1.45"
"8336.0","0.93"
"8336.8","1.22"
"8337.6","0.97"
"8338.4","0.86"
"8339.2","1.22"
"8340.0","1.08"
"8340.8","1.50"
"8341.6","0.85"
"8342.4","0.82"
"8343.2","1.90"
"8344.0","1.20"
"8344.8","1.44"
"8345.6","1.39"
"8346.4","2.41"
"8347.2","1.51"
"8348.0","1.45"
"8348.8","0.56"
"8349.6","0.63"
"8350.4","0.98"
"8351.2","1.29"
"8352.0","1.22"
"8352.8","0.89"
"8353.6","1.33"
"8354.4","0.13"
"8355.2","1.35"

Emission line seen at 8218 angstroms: H-alpha 6563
